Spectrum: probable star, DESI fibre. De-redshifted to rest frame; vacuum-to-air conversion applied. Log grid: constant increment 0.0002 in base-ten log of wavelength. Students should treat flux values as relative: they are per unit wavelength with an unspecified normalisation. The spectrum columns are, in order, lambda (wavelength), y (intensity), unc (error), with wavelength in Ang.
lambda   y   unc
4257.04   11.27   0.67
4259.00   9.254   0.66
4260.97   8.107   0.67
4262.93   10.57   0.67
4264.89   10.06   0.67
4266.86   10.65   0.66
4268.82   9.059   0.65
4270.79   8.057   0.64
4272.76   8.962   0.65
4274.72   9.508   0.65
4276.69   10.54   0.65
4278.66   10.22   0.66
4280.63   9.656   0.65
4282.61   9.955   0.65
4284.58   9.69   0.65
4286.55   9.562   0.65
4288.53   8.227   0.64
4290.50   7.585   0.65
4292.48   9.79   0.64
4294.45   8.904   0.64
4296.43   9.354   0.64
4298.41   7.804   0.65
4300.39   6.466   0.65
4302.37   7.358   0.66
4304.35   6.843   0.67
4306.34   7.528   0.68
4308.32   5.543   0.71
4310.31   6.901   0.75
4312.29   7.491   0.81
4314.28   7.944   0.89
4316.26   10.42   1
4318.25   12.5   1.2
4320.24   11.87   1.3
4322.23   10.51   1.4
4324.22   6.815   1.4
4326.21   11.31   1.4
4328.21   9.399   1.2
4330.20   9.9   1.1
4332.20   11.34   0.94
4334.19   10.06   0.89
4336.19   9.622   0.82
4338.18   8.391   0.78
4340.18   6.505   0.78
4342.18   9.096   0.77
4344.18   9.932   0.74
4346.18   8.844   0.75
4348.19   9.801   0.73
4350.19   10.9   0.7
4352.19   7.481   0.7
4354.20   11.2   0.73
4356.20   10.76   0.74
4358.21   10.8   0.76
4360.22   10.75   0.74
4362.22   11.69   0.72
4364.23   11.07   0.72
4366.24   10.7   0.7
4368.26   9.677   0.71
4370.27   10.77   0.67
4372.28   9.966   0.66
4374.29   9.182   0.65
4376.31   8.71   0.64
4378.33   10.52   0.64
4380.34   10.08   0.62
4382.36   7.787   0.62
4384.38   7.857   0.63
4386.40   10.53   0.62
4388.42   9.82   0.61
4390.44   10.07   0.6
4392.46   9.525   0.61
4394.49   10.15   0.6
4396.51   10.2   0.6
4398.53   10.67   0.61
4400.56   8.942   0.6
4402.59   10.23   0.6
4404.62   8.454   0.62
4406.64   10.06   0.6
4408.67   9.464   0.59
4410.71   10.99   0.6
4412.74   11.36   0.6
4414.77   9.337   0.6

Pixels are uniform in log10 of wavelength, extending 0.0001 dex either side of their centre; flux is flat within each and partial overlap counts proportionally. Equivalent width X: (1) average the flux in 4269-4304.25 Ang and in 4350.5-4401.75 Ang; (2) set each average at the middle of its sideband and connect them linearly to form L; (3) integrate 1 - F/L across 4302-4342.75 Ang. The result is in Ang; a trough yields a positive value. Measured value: 1.63 Ang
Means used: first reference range 8.87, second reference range 9.97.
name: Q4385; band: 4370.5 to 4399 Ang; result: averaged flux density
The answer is 9.66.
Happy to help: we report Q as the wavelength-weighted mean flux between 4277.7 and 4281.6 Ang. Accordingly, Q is 9.94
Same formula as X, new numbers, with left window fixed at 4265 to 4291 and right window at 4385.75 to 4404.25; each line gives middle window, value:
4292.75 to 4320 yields 3.8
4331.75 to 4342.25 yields 0.7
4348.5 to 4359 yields -0.5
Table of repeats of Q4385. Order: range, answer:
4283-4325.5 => 8.57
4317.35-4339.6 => 10.1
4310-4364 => 9.77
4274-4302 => 9.05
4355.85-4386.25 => 10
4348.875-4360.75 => 10.3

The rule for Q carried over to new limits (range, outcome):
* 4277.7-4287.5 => 9.82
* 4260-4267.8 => 9.85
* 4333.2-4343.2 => 8.74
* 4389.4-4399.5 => 10.1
